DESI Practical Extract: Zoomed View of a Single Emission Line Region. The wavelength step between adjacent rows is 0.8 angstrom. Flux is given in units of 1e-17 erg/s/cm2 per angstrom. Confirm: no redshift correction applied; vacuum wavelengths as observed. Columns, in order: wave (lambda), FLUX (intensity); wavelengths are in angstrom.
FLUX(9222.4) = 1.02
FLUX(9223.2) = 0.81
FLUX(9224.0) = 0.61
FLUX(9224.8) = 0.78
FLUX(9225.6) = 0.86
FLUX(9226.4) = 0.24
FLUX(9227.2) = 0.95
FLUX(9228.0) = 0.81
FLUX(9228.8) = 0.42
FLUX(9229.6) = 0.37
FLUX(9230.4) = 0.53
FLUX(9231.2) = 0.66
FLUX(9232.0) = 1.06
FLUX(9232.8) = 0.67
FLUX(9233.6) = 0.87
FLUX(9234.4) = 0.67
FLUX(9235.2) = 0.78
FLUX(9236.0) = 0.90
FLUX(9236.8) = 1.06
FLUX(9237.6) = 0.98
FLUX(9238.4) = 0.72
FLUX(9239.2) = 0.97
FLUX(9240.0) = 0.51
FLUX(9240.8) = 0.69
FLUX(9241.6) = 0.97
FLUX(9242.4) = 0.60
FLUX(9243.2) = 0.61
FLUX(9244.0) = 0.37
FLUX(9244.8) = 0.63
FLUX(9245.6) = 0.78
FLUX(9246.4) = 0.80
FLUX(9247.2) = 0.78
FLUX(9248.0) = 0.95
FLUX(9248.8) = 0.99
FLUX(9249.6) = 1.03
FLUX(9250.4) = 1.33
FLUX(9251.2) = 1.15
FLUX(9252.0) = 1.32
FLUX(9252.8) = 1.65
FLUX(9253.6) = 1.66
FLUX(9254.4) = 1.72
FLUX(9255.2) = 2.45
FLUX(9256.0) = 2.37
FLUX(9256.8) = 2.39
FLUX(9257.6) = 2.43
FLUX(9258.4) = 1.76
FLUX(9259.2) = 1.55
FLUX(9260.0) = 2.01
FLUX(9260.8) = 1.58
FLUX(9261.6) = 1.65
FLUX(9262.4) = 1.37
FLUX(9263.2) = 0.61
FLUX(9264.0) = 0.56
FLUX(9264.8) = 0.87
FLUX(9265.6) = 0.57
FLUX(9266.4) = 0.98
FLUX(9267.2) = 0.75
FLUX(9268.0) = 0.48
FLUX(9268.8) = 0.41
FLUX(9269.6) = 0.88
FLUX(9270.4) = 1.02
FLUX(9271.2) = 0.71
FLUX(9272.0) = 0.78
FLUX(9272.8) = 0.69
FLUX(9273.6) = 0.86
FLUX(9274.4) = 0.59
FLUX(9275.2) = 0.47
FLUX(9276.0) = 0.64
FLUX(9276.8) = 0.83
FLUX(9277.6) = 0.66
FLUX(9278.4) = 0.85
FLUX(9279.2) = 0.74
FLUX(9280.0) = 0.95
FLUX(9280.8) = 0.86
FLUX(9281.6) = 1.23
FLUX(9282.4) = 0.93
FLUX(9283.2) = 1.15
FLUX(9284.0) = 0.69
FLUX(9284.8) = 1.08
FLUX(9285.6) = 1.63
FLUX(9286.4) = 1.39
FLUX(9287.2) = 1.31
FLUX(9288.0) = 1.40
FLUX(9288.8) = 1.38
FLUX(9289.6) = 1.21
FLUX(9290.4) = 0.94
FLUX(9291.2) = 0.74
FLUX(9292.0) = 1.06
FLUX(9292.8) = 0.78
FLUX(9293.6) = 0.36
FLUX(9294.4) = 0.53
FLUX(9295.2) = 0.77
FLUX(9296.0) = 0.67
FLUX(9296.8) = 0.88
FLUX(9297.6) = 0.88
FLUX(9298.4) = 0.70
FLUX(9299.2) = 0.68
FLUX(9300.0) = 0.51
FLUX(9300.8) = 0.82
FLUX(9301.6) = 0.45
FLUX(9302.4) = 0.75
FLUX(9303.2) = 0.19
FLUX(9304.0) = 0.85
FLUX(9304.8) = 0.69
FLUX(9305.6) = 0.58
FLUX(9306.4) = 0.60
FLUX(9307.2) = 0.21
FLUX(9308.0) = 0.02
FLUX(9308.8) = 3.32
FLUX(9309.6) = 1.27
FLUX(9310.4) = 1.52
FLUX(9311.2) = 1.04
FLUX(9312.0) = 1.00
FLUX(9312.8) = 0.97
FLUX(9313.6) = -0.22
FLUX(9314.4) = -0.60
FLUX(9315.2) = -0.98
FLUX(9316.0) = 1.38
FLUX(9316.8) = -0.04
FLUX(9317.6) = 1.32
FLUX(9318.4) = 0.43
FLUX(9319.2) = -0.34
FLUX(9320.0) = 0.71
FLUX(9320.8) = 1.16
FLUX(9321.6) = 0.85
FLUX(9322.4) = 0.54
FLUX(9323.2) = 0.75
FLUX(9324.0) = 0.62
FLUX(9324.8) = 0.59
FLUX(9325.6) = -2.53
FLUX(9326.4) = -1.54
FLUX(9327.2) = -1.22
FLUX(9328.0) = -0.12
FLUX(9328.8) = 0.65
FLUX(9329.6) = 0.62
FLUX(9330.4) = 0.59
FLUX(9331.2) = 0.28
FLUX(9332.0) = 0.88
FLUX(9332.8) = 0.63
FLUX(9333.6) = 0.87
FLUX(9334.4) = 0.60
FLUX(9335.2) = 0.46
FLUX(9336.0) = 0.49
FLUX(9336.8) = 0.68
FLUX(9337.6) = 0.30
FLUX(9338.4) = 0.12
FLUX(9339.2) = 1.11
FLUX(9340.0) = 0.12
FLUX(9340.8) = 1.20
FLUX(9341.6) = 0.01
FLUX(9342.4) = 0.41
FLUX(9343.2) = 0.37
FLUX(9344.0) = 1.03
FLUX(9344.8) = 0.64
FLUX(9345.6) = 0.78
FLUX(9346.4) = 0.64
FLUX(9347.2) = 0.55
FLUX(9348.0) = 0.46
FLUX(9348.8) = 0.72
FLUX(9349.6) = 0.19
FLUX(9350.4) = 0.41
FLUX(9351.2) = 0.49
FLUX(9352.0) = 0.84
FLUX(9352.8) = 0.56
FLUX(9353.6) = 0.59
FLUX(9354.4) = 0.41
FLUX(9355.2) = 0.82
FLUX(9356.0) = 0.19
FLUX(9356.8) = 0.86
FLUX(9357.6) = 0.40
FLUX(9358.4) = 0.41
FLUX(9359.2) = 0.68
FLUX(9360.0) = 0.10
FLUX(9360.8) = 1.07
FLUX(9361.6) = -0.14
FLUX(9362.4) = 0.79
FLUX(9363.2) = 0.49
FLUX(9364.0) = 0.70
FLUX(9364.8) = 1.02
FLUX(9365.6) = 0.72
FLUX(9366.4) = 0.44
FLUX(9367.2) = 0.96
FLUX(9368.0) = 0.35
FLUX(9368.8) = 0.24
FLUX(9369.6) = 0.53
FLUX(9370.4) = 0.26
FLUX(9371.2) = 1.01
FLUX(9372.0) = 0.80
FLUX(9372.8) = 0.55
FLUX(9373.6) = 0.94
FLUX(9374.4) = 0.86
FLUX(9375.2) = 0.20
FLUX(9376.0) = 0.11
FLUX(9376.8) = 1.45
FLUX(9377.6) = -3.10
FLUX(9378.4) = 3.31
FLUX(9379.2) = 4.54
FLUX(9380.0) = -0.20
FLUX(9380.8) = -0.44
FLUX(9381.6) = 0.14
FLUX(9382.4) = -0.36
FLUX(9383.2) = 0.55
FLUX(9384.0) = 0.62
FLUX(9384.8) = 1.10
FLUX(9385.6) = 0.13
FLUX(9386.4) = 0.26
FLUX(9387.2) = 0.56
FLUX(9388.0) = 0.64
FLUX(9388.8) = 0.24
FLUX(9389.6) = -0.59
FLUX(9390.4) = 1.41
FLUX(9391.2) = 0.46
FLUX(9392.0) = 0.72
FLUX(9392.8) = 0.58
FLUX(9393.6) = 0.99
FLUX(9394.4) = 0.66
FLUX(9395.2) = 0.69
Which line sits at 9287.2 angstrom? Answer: [N II]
